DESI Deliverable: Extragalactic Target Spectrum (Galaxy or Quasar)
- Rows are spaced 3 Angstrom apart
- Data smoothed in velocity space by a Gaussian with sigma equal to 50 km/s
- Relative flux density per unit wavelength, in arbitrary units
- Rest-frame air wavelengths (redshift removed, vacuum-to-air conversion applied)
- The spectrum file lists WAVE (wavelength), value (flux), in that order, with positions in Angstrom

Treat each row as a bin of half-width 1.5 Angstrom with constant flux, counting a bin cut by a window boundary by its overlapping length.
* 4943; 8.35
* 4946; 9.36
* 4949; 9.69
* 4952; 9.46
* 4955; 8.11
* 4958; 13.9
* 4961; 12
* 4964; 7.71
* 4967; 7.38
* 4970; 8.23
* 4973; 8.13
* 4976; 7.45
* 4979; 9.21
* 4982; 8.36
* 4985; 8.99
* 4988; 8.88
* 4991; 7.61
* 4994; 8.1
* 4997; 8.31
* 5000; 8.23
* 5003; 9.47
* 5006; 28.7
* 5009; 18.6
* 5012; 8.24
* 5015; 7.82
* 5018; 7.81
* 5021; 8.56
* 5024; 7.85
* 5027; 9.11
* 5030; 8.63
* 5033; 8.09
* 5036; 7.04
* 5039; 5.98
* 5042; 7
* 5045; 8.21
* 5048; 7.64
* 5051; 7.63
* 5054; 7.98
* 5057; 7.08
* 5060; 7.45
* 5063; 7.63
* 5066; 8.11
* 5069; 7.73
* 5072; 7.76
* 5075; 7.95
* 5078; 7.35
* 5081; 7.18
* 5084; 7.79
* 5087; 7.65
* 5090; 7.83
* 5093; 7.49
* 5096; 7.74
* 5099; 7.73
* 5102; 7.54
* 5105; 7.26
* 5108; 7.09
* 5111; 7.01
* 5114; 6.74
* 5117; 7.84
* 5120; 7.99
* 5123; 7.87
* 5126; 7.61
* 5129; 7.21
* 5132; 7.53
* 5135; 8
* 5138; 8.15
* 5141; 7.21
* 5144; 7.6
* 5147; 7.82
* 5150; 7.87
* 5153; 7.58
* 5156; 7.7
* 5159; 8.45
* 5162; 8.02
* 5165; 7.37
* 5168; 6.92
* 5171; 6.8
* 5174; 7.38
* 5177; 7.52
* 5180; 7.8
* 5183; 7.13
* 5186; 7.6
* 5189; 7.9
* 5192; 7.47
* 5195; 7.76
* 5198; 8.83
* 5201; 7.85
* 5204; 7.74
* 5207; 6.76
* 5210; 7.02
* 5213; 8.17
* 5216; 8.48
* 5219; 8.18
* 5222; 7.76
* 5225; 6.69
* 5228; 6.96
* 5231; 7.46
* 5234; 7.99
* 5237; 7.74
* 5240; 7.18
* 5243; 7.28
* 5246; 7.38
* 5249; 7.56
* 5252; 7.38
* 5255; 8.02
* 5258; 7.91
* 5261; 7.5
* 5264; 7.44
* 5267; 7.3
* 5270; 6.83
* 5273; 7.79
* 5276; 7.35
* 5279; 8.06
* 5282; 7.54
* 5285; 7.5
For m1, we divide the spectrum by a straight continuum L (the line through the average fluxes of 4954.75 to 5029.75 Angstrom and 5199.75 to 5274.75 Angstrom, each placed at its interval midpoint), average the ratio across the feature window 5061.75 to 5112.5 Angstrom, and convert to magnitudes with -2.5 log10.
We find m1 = 0.18 mag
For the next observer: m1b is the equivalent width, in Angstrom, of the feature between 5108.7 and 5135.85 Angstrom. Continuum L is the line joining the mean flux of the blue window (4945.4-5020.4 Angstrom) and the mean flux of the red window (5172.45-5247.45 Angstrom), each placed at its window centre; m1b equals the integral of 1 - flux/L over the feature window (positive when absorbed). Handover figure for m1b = 3.2 Angstrom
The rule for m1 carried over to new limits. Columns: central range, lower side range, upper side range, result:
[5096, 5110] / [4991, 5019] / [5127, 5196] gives 0.218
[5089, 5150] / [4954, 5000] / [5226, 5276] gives 0.075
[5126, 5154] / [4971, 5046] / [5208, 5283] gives 0.095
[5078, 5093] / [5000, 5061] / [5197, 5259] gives 0.178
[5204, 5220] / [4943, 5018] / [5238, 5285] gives 0.032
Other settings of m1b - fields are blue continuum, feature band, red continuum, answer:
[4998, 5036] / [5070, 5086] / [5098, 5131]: 2.0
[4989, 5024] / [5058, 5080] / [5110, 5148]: 3.6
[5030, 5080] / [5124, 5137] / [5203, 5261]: -0.1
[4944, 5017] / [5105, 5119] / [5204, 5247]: 2.4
